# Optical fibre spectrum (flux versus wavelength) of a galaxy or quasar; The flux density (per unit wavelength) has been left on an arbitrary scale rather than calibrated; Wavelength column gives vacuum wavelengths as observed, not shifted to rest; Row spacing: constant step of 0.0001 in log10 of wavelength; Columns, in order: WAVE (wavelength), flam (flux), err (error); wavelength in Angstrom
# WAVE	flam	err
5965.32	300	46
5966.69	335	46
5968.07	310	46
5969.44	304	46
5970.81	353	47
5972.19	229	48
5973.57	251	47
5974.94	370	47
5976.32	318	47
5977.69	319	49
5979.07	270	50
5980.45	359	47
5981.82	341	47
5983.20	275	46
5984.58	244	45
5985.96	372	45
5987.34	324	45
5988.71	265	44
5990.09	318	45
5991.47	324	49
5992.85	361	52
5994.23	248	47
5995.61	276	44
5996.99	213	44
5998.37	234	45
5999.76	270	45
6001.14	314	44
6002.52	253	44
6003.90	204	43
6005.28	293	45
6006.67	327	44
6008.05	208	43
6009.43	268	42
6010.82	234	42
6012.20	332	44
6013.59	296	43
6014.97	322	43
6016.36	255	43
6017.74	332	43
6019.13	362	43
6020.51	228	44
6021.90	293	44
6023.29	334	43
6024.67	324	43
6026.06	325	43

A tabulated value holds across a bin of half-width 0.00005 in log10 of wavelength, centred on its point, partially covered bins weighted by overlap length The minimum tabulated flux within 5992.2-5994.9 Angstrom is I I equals 248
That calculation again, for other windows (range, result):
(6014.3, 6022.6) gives 228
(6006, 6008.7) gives 208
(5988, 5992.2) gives 265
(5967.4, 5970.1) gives 304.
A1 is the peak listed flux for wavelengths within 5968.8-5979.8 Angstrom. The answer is 370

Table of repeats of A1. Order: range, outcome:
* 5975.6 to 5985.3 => 359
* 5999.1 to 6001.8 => 314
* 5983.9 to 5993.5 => 372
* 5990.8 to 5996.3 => 361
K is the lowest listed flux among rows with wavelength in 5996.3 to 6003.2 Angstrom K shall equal 213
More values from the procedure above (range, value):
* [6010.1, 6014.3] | 234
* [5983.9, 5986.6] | 244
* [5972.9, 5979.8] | 251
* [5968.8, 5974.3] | 229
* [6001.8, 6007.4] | 204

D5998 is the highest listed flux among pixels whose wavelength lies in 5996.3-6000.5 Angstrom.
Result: 270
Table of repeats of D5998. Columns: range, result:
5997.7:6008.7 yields 327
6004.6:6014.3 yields 332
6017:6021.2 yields 362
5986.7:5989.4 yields 324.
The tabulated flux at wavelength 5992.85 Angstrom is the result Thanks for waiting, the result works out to 361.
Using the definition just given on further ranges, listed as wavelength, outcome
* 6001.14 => 314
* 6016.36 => 255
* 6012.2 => 332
